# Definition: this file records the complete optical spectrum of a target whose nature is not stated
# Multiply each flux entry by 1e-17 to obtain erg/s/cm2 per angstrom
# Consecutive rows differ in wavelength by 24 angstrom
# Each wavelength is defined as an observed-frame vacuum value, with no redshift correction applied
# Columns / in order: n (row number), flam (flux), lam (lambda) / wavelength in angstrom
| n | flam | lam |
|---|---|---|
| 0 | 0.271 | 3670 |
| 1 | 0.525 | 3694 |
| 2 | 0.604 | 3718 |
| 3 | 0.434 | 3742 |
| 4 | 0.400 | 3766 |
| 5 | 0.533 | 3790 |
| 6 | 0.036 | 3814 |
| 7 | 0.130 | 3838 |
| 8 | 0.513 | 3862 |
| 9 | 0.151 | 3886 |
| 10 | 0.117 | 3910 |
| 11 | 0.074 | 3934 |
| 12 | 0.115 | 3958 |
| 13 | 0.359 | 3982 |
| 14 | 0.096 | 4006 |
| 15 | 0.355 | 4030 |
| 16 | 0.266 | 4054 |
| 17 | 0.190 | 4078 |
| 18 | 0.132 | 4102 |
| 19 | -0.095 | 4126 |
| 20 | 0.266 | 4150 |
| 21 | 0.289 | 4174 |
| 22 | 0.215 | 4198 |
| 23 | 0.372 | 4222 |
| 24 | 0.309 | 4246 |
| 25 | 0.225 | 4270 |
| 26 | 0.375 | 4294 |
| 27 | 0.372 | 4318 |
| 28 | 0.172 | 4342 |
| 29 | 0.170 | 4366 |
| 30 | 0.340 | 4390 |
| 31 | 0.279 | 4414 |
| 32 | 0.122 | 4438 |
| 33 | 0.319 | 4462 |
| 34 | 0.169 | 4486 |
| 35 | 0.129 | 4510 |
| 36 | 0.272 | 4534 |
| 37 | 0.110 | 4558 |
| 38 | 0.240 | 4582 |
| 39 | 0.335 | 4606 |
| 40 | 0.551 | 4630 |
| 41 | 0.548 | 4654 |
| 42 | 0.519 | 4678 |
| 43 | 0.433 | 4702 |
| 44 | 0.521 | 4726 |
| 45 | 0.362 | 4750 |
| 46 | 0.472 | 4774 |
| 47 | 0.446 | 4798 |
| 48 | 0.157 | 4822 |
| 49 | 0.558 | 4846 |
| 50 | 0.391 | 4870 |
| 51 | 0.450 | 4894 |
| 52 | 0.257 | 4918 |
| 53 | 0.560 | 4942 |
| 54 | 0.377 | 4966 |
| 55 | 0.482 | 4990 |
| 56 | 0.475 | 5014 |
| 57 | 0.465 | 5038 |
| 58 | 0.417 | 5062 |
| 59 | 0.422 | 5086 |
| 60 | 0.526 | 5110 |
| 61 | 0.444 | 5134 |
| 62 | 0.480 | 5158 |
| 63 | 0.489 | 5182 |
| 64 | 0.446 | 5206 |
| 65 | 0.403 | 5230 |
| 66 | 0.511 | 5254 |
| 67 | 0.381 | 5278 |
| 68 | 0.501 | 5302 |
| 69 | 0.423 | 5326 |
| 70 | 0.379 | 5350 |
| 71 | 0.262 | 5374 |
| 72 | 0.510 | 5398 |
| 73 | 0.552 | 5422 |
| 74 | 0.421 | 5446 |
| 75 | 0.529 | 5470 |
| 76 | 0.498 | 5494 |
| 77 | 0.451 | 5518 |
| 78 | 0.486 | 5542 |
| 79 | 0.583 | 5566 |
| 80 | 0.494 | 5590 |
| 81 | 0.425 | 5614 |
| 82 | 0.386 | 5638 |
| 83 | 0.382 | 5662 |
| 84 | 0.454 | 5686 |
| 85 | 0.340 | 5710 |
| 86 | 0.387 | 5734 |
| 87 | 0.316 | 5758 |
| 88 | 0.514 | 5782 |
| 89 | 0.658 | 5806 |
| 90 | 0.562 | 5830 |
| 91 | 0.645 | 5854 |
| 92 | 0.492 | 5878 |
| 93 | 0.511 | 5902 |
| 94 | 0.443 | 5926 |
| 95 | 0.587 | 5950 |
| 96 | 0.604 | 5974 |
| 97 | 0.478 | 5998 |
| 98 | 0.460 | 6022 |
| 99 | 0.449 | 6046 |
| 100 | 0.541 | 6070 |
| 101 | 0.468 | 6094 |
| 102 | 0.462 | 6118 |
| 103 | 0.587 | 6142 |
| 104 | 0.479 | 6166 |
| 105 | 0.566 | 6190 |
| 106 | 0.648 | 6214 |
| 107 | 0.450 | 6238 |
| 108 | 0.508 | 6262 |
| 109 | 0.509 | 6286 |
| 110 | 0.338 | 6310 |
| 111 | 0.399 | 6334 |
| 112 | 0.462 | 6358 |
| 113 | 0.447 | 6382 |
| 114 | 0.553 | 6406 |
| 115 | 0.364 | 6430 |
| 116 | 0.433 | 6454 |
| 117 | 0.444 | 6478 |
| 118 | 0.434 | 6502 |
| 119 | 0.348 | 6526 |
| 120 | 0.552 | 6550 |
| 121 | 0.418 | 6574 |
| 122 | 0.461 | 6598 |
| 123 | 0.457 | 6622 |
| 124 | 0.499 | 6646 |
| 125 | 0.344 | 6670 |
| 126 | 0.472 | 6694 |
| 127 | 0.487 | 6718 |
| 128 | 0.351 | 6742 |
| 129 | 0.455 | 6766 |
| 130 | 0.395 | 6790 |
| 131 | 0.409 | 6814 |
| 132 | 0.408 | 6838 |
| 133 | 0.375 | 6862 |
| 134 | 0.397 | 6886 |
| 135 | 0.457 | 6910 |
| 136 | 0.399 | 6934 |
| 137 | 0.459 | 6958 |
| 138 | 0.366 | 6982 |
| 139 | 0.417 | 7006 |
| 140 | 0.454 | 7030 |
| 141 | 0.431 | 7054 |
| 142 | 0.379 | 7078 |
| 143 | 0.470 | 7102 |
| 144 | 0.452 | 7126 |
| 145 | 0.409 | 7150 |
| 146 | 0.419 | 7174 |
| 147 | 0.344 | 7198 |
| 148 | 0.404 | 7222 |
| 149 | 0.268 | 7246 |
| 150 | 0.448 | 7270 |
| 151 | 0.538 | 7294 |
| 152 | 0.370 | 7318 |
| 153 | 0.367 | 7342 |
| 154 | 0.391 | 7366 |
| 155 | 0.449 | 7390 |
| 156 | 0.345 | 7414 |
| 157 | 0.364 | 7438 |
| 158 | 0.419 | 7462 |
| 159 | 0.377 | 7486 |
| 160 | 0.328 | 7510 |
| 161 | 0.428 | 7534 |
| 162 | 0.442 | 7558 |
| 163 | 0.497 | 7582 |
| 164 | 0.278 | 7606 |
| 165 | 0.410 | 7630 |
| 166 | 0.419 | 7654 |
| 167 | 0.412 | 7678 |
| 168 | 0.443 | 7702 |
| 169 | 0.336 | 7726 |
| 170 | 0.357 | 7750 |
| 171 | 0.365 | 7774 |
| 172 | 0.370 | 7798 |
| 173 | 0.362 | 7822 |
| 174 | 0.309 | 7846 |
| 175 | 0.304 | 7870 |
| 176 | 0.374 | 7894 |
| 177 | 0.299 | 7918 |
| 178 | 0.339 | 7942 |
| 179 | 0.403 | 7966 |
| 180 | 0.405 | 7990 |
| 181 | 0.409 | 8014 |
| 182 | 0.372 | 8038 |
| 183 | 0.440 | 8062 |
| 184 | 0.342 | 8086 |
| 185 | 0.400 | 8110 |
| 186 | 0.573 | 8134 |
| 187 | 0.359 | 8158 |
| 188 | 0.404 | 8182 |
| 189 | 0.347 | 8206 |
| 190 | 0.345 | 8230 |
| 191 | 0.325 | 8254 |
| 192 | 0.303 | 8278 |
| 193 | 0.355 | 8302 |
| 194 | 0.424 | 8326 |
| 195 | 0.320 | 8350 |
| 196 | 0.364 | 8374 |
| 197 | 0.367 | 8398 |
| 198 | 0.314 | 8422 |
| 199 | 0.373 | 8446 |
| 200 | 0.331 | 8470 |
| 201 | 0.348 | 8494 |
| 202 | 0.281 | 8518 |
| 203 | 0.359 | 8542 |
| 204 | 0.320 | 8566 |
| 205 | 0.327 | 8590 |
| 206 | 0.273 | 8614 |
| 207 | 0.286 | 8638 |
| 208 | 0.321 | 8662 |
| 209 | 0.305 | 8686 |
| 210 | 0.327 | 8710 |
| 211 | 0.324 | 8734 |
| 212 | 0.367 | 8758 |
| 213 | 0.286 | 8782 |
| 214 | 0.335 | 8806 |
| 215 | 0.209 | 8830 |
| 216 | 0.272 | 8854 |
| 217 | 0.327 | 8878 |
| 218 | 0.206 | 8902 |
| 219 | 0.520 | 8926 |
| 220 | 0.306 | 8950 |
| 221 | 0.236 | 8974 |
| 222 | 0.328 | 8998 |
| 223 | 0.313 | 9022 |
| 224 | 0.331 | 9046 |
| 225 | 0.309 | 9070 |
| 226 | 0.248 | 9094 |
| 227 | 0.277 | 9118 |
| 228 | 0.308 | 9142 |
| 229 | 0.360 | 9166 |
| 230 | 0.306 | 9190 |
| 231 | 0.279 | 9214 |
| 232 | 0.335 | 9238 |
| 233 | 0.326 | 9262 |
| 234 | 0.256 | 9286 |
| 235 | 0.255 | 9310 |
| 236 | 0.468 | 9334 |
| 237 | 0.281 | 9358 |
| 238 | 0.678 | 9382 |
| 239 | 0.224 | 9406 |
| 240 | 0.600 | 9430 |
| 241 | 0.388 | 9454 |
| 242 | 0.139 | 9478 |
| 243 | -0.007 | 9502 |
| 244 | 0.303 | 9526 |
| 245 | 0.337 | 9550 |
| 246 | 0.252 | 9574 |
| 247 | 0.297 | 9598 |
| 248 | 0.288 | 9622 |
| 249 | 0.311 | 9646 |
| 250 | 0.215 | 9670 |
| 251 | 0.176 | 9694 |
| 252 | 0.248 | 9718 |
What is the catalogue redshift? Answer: 0.238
